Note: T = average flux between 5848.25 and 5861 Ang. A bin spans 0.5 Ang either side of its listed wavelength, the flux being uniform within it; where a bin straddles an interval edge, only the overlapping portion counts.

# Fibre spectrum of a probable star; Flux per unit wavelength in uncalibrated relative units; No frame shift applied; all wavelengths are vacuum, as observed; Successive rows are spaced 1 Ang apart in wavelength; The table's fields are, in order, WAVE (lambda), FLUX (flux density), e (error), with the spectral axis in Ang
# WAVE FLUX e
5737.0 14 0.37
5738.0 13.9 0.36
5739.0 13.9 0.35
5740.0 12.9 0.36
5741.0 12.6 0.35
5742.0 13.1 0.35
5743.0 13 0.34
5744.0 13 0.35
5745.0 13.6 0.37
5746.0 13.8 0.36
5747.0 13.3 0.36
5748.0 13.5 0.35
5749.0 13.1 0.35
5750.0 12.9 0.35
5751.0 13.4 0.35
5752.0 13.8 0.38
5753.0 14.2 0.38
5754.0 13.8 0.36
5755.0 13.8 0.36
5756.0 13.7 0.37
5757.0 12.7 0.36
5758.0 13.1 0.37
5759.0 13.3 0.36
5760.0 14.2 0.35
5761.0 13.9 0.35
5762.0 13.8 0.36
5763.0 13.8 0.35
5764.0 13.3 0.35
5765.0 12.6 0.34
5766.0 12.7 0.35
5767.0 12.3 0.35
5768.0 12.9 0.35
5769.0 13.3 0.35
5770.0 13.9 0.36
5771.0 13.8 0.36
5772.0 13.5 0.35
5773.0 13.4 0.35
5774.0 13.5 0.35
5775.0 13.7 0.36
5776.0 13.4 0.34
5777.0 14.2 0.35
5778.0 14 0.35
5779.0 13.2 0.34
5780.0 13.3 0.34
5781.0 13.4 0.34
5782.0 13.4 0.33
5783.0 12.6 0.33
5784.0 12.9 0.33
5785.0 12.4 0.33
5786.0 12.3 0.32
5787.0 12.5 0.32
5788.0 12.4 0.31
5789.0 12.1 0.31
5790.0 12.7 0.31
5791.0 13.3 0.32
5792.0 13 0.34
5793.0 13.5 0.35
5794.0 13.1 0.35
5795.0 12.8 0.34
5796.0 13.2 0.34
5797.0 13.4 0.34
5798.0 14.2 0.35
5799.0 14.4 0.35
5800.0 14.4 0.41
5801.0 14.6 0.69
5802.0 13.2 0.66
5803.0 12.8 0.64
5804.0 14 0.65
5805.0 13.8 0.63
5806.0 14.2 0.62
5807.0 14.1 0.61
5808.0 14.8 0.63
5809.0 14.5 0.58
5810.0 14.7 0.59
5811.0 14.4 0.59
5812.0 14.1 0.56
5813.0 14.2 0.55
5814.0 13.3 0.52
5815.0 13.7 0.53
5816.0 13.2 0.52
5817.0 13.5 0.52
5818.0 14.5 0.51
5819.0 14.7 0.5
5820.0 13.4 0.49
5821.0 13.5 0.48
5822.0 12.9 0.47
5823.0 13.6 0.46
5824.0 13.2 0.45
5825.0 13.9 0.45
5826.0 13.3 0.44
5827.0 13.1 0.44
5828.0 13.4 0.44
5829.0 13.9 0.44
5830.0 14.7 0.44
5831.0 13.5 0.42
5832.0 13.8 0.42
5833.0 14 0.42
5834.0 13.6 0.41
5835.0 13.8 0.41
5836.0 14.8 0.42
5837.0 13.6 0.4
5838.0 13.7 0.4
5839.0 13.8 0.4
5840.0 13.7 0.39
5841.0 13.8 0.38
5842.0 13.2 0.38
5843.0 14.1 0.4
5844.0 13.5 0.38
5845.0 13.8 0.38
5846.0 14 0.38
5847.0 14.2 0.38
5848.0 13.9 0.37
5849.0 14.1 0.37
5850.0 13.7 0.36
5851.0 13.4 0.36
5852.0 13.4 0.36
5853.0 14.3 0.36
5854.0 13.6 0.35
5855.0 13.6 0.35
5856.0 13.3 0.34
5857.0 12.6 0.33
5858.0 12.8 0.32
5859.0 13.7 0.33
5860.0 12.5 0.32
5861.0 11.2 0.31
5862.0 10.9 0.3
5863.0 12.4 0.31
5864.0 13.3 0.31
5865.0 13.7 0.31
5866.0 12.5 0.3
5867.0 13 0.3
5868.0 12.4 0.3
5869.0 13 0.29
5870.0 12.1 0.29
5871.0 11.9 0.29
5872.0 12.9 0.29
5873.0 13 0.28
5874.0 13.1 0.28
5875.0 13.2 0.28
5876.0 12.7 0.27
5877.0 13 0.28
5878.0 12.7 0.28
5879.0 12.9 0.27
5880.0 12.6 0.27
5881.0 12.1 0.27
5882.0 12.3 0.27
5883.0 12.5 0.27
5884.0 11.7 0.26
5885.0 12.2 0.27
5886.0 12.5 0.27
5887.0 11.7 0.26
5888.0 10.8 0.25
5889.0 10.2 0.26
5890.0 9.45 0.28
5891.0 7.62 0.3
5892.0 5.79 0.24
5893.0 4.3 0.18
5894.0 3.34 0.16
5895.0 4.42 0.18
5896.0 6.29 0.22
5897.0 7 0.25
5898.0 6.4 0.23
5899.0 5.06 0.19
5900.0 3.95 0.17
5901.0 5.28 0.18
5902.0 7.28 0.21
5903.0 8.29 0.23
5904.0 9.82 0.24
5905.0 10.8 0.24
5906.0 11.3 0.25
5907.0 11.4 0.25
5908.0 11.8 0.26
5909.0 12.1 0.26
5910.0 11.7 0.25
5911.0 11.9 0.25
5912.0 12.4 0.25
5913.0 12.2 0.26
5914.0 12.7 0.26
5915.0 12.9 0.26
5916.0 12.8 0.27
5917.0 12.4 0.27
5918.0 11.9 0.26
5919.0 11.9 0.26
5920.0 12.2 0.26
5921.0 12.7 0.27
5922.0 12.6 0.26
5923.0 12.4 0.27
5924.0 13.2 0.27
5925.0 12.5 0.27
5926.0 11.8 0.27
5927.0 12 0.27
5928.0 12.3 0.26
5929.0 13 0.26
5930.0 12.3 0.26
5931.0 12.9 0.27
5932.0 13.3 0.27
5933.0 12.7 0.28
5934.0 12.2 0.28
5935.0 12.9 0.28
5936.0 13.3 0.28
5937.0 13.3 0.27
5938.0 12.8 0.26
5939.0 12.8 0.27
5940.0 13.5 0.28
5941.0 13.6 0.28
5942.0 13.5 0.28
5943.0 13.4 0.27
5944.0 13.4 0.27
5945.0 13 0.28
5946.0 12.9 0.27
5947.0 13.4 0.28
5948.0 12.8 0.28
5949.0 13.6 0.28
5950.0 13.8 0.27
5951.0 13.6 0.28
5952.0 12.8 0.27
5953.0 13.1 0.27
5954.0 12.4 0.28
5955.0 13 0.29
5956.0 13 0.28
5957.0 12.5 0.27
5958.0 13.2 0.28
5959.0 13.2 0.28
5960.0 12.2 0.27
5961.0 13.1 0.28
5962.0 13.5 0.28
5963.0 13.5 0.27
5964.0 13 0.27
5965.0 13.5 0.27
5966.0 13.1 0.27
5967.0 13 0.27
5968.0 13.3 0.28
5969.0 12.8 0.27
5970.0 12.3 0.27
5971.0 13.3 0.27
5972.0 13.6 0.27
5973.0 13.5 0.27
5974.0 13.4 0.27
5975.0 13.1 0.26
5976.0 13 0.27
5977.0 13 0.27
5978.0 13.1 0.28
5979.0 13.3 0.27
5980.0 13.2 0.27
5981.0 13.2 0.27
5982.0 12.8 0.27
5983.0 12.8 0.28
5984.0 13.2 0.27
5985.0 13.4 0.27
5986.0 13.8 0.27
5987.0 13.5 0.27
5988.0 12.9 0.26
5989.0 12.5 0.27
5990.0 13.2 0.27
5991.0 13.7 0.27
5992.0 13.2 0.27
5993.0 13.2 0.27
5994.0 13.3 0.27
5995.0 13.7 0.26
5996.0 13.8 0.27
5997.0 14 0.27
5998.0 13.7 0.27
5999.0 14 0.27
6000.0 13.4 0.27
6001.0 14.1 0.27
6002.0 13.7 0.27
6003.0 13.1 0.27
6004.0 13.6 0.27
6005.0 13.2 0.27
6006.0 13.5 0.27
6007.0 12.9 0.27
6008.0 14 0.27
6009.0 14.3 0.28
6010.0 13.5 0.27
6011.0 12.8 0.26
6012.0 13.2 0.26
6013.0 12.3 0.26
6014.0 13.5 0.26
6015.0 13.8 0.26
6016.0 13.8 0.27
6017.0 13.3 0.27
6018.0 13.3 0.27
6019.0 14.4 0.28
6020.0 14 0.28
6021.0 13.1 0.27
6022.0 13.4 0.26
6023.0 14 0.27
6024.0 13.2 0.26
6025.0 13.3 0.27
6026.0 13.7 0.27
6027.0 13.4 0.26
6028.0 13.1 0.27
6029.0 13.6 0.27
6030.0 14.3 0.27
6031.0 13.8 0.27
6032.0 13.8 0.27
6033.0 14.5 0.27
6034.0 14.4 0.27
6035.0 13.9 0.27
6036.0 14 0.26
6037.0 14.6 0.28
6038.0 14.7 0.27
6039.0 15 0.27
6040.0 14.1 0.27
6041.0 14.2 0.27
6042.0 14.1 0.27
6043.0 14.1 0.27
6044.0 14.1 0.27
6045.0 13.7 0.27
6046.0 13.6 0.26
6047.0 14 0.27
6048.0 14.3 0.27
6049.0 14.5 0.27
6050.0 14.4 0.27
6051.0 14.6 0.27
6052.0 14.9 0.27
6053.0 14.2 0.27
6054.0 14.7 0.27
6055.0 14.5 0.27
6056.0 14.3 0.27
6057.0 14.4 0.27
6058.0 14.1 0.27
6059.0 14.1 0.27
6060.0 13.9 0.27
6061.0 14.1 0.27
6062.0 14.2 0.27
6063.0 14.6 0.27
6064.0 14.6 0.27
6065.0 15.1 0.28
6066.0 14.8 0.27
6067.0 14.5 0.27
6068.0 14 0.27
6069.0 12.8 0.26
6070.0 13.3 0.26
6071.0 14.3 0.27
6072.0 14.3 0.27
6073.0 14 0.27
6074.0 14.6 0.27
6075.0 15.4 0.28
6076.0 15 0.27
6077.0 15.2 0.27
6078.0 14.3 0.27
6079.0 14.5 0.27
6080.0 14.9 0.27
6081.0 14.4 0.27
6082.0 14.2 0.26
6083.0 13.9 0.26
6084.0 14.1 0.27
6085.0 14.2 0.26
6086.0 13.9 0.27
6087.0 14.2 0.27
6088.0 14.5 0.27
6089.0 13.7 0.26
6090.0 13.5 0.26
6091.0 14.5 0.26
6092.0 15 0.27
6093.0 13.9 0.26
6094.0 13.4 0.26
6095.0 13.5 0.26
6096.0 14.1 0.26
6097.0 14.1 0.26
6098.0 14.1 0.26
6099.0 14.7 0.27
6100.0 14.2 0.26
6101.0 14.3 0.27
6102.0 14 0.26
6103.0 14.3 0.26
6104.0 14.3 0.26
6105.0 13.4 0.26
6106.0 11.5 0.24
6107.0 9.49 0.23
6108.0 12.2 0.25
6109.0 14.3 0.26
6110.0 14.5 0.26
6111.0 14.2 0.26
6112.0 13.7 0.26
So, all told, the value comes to 13.3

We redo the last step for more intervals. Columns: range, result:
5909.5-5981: 12.9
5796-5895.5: 12.9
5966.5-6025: 13.4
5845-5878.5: 13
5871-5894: 11.2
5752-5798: 13.3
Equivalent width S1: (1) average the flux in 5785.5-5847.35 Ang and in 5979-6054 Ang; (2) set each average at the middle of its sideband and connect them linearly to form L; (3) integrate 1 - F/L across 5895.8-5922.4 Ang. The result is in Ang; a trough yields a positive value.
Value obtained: 6.6 Ang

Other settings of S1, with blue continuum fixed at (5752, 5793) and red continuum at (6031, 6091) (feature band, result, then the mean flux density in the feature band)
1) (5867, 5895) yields 5.2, 11.1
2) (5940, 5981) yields 2.3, 13.2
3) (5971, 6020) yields 2.3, 13.4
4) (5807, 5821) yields -0.7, 14.1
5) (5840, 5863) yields 0.4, 13.3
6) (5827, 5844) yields -0.4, 13.8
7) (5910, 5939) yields 2.6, 12.5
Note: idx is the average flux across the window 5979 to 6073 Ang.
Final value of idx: 13.8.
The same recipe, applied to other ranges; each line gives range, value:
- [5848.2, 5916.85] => 11.2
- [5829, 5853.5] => 13.9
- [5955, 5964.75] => 13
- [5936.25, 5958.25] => 13.2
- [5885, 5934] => 10.4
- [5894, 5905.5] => 6.63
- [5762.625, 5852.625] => 13.6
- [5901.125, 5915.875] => 11.1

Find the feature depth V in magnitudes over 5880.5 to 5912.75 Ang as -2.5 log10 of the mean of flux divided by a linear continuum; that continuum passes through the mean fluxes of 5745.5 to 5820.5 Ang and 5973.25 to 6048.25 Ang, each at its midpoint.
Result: 0.42 mag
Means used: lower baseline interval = 13.5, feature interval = 9.2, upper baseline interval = 13.6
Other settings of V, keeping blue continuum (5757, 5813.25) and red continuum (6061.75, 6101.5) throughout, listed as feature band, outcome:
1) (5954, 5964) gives 0.08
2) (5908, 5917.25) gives 0.12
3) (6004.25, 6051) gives 0.02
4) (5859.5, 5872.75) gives 0.10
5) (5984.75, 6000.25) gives 0.05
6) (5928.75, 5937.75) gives 0.08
